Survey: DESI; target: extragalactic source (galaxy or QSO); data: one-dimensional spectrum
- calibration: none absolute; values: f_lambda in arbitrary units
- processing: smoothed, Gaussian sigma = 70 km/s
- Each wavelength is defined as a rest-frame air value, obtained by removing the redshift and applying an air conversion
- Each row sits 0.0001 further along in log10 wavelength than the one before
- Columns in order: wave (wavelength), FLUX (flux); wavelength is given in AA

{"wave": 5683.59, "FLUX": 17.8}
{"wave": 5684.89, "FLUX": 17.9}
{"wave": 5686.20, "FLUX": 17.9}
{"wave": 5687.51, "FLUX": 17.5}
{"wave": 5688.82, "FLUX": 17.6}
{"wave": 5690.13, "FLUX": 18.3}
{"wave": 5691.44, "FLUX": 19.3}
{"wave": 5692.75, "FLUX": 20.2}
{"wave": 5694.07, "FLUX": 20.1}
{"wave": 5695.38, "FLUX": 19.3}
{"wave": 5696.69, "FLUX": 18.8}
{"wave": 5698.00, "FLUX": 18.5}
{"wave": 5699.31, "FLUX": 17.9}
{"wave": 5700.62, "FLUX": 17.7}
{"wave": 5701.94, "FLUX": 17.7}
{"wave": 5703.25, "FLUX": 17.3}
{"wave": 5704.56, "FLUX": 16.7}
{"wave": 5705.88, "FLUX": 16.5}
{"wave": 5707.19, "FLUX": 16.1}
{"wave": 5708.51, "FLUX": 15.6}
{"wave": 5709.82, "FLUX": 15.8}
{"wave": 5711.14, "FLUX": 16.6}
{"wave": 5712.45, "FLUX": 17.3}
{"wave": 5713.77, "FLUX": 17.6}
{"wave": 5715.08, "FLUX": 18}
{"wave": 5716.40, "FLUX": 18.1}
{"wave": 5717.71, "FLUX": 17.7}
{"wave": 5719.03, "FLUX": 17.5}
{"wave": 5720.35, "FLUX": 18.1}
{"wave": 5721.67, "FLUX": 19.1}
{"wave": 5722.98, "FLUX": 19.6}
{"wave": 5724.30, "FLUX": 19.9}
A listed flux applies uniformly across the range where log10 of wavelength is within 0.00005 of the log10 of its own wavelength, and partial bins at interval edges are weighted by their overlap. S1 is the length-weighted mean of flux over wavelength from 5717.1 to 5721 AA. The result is 17.7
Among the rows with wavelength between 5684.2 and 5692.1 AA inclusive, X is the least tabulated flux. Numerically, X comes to 17.5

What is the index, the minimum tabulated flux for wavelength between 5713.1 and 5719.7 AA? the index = 17.5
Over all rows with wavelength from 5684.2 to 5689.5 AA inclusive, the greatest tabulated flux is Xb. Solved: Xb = 17.9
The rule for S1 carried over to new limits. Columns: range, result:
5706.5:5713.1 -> 16.3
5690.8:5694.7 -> 19.8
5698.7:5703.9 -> 17.6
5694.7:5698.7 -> 18.9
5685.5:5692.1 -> 18.1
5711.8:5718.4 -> 17.7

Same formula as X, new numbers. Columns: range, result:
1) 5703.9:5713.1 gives 15.6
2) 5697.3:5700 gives 17.9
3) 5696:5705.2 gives 16.7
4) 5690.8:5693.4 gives 19.3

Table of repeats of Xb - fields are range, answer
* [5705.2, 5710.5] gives 16.5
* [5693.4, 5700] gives 20.1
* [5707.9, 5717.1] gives 18.1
